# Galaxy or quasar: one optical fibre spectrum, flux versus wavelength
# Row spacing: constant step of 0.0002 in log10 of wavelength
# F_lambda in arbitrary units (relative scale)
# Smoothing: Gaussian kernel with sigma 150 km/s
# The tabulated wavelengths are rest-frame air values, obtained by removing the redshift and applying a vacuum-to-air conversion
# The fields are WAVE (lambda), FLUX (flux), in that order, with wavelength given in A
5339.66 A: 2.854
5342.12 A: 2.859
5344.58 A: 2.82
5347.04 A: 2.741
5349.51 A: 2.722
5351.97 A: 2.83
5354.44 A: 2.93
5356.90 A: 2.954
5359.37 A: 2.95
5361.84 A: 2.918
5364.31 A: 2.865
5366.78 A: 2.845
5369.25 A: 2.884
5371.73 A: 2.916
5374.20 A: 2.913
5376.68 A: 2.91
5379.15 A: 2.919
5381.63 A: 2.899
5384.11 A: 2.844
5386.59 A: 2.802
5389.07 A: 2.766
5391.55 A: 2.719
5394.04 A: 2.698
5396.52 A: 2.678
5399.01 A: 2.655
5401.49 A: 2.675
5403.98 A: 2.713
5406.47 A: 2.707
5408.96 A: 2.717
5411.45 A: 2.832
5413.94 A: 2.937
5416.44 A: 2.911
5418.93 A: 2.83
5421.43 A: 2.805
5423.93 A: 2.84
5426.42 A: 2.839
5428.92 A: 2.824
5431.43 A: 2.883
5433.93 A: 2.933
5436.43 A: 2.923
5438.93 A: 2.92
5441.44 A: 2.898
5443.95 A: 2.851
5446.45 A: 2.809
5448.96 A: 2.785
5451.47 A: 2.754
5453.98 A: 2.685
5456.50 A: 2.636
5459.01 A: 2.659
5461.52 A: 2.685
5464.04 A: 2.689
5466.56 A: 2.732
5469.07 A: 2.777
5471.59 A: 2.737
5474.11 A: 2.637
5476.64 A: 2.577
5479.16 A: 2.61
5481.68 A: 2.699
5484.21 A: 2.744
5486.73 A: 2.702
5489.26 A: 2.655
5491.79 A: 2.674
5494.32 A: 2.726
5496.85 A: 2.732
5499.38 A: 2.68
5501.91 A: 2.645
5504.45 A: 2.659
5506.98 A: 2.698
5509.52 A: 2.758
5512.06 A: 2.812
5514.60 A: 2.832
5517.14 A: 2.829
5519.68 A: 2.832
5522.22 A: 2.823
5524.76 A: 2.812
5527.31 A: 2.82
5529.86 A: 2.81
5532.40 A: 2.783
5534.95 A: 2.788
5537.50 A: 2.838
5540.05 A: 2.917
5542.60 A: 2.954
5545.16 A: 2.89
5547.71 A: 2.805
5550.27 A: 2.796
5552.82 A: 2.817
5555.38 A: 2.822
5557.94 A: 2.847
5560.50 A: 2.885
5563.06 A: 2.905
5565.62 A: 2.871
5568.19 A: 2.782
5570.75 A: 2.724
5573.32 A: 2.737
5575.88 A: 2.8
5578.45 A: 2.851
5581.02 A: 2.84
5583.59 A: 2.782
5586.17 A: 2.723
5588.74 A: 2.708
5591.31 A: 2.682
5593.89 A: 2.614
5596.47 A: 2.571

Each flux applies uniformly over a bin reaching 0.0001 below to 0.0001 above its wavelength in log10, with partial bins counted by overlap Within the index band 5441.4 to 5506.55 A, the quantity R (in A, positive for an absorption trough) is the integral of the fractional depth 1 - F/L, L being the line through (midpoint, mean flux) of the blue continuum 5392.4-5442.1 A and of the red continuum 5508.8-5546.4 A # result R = 2.69 A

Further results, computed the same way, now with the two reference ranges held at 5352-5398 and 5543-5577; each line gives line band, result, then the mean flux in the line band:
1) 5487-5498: 0.54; 2.7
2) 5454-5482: 1.61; 2.68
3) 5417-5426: 0.04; 2.83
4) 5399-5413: 0.60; 2.73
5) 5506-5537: 0.32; 2.8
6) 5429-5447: -0.27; 2.89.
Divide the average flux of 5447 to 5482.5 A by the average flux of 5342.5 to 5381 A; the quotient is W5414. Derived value 0.94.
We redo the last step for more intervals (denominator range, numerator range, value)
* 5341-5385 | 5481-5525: 0.95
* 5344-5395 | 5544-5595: 0.98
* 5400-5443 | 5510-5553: 1.00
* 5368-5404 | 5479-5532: 0.98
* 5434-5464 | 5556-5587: 1.01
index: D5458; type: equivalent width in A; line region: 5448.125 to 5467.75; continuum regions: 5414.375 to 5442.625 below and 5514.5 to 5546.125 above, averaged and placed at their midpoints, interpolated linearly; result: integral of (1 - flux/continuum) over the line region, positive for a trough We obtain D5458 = 1.1 A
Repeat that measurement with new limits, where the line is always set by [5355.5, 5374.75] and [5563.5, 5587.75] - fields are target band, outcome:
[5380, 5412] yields 1.58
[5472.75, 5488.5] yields 1.01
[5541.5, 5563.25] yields -0.38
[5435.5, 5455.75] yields 0.29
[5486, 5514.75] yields 1.25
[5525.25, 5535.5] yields 0.05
